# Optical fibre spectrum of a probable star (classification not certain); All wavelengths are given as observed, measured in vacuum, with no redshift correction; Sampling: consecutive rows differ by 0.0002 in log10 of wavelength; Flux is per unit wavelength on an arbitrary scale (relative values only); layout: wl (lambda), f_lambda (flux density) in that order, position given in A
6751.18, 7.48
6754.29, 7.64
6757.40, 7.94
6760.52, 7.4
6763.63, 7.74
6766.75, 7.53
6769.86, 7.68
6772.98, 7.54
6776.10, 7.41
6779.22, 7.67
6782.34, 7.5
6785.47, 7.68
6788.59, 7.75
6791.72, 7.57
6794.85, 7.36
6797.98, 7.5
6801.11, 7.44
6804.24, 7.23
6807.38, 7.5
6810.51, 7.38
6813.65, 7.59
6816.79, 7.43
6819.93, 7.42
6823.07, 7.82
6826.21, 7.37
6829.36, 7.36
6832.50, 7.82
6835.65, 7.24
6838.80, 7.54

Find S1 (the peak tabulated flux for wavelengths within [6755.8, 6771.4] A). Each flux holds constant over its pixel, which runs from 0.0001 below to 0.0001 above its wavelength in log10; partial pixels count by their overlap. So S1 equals 7.94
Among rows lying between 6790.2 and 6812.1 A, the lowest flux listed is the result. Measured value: 7.23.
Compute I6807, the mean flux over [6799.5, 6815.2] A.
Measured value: 7.43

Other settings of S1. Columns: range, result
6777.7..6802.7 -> 7.75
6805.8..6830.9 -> 7.82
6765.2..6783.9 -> 7.68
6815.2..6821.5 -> 7.43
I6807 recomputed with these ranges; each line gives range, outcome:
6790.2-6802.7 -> 7.47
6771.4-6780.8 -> 7.54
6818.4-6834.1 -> 7.56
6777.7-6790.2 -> 7.65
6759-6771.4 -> 7.59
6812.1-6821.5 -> 7.48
